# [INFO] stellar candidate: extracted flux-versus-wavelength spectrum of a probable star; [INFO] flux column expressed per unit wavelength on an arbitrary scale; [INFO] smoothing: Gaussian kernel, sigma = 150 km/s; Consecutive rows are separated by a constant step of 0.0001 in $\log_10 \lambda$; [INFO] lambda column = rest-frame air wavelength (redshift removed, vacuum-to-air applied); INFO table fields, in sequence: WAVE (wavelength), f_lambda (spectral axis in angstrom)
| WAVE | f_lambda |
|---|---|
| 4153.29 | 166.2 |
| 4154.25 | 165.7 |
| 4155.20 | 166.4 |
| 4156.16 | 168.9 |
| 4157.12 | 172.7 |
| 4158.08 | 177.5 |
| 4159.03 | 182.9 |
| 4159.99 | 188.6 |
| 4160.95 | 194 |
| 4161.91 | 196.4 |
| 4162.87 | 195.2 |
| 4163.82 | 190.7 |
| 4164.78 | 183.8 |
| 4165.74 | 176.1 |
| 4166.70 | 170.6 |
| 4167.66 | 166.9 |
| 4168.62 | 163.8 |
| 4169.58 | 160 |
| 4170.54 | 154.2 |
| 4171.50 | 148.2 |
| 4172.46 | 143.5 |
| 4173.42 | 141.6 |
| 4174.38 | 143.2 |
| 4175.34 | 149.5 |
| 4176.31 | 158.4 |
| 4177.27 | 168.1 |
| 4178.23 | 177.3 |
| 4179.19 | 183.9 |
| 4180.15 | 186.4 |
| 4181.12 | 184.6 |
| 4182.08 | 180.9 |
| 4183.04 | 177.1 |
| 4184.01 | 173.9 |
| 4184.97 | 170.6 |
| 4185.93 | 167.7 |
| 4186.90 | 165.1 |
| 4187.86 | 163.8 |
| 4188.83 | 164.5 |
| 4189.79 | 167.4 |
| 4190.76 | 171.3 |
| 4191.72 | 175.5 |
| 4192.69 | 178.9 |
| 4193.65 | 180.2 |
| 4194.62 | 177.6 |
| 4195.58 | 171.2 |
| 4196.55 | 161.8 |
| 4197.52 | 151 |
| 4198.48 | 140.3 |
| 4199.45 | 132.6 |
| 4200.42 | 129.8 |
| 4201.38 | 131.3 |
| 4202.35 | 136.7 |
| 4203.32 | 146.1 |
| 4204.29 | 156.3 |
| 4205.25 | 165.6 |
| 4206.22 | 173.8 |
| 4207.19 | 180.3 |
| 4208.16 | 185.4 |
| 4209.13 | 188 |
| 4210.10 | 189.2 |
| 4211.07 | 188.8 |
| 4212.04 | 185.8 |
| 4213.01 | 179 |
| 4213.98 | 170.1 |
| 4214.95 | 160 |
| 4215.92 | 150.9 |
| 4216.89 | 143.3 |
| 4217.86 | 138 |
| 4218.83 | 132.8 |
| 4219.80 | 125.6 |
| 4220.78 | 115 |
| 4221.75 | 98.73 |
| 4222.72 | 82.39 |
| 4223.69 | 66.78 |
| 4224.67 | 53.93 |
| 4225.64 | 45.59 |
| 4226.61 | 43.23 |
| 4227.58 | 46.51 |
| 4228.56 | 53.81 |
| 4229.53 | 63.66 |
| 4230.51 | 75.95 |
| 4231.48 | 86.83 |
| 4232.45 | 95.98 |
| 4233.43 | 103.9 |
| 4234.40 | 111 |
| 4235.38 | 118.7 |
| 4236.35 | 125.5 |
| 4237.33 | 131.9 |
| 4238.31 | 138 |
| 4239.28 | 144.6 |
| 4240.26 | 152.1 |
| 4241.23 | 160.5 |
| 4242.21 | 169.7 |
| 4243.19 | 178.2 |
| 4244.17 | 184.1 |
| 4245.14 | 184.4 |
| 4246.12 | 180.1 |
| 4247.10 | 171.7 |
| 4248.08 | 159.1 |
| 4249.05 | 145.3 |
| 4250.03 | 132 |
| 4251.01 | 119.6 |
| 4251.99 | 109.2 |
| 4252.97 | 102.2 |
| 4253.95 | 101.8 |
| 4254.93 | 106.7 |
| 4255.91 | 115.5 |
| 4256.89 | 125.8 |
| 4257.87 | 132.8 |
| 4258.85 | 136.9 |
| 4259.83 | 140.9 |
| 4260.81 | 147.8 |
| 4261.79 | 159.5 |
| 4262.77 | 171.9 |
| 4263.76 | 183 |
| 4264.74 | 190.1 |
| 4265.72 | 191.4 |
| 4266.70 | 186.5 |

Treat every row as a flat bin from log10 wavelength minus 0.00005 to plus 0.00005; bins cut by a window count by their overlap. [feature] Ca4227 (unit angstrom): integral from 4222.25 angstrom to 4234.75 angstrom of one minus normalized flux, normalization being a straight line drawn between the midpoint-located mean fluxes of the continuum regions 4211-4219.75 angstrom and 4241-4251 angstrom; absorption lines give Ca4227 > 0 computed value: 7.0 angstrom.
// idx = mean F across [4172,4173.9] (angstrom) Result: 143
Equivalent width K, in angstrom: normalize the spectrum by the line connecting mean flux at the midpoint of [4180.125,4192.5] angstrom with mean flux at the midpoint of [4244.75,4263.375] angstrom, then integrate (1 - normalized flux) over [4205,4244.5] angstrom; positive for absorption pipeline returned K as 6.42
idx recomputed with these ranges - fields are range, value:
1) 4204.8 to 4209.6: 178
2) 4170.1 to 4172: 151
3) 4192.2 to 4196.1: 177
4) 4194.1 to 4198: 165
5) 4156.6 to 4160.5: 180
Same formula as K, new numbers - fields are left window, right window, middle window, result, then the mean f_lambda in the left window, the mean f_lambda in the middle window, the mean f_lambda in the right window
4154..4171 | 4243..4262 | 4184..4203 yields 0.5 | 177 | 160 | 141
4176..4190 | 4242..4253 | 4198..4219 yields 0.8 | 173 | 160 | 155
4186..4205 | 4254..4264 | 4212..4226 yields 2.7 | 158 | 122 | 139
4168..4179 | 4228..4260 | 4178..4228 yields -1.6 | 156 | 150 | 129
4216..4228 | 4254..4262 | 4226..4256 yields -2.3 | 93.3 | 123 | 131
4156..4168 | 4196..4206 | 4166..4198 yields -0.7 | 182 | 167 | 146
